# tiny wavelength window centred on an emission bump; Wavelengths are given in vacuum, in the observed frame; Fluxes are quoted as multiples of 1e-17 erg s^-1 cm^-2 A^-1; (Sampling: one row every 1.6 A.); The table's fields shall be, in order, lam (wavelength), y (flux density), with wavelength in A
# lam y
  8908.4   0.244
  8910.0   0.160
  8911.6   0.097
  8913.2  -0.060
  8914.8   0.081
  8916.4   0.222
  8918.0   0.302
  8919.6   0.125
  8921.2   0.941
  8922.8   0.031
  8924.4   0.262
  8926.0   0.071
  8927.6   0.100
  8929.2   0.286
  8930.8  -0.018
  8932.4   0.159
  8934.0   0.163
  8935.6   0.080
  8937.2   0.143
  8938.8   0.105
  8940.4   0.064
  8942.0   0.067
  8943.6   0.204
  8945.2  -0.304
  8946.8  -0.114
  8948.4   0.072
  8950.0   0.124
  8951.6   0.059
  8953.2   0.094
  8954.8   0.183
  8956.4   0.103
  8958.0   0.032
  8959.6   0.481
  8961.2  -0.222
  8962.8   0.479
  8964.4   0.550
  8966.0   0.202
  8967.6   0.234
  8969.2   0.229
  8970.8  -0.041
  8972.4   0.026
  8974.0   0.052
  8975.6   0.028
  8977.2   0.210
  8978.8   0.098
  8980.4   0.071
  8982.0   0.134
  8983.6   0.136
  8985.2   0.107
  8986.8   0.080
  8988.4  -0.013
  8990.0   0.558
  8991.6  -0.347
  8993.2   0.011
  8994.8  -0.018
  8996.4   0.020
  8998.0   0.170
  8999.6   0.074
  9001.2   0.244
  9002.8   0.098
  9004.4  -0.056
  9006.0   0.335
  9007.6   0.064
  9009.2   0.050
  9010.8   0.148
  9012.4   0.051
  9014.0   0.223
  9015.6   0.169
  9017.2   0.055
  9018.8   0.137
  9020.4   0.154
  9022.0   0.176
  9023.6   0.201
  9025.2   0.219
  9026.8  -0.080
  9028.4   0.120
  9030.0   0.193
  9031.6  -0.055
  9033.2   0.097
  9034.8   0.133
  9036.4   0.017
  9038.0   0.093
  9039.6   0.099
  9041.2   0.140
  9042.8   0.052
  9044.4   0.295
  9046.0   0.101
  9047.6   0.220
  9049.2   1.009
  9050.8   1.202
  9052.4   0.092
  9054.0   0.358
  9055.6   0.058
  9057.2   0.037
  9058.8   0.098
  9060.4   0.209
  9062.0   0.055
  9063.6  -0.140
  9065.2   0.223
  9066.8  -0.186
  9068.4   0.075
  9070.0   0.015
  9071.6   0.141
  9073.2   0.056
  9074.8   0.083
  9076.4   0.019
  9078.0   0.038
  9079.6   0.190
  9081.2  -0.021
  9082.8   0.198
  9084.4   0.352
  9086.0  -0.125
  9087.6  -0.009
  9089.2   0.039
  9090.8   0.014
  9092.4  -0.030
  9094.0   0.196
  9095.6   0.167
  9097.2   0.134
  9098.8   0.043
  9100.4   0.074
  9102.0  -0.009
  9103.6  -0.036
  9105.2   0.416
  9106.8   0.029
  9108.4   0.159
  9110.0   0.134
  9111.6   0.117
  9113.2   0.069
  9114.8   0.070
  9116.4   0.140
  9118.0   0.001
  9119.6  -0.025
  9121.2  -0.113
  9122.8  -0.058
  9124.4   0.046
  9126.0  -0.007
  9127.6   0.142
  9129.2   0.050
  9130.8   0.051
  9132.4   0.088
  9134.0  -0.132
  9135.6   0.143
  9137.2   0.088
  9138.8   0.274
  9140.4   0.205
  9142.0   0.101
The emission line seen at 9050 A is [O III]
